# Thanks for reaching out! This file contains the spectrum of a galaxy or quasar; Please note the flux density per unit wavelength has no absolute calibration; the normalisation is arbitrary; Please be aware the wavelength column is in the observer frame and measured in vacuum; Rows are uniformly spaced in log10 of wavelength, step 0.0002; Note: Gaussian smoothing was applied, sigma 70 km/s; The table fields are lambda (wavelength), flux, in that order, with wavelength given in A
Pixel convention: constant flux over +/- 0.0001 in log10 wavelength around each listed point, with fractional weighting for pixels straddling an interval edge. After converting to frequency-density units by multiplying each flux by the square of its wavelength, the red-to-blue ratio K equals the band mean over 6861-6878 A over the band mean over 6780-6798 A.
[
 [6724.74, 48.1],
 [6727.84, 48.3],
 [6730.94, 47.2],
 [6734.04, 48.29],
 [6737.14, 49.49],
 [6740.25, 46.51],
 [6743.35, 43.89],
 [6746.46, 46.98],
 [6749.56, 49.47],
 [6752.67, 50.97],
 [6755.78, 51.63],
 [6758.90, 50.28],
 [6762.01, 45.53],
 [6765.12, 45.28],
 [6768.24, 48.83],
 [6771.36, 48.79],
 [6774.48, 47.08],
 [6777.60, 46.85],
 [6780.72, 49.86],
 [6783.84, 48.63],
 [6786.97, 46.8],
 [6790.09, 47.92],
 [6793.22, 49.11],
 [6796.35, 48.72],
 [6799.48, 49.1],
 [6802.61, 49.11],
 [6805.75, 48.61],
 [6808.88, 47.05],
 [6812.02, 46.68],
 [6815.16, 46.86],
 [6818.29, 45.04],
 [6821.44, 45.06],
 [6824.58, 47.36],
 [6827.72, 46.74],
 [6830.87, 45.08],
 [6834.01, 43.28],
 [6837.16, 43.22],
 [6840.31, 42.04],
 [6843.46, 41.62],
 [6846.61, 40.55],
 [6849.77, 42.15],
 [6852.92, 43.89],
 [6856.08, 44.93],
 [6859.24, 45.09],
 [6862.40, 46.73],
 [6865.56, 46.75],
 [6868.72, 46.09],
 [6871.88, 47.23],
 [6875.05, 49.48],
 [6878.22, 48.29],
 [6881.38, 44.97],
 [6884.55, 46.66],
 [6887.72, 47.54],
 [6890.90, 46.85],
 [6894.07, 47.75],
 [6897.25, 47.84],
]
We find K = 1.0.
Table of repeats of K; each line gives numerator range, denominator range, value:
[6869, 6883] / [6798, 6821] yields 1.02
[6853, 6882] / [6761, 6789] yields 1.01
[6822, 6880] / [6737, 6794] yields 0.96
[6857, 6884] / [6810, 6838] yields 1.04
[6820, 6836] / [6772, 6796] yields 0.96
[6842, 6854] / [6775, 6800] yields 0.88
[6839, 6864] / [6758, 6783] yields 0.93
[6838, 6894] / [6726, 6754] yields 0.98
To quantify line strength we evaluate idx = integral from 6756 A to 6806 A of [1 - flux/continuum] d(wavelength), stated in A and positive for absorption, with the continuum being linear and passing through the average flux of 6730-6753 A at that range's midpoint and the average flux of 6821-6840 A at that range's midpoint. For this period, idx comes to -1.9 A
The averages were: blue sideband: 47.7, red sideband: 44.9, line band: 48.2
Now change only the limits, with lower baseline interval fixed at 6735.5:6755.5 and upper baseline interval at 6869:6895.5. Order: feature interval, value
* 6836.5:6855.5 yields 2.07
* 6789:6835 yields 0.62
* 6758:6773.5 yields 0.13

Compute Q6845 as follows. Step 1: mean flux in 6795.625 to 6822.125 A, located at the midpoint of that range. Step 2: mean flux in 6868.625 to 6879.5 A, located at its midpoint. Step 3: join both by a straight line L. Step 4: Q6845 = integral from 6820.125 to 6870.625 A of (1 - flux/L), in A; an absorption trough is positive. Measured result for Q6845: 3.48 A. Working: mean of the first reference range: 47.4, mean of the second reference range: 48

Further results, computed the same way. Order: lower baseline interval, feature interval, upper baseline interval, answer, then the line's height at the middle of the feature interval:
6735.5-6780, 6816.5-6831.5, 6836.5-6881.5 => 0.0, 46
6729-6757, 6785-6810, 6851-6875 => -0.6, 47.2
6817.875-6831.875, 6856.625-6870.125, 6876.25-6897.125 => 0.2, 46.7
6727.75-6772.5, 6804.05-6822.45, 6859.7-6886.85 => 0.3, 47.5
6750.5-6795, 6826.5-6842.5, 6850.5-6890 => 1.1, 47.1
